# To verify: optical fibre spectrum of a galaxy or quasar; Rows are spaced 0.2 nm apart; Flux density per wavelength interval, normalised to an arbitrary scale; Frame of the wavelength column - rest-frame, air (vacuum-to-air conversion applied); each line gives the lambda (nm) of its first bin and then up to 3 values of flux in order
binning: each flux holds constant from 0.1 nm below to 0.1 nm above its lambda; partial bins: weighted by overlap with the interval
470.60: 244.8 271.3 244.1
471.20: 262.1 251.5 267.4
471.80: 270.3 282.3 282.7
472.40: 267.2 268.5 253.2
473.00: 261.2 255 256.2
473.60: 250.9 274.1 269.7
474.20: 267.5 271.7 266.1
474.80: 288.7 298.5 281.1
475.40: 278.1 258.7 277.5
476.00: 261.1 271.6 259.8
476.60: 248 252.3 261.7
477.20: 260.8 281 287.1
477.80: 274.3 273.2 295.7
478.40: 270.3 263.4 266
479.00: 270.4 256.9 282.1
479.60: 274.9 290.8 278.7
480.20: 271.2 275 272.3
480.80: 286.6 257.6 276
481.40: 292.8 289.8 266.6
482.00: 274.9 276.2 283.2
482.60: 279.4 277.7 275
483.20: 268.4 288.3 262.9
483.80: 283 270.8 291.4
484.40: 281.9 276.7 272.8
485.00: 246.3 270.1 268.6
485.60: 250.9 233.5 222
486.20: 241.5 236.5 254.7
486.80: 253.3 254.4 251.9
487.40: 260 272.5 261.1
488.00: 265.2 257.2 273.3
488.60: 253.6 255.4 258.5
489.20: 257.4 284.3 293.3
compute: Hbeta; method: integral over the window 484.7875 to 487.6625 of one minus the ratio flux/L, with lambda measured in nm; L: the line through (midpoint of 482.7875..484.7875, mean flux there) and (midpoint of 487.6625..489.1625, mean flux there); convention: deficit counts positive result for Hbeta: 0.18 nm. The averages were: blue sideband 277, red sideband 261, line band 252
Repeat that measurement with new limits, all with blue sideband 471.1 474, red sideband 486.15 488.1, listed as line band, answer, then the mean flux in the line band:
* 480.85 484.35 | -0.26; 277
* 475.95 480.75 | -0.19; 271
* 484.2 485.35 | -0.06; 271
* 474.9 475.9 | -0.06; 279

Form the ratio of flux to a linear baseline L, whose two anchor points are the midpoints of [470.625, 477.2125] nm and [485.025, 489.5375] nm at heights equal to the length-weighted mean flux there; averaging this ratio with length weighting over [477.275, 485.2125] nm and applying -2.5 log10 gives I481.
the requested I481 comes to -0.06 mag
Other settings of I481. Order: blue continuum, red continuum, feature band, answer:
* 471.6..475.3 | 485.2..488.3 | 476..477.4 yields 0.02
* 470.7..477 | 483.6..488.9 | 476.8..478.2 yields -0.03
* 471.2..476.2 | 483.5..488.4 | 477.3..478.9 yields -0.04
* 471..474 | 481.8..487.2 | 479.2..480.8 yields -0.05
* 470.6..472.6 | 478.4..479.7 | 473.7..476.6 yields -0.02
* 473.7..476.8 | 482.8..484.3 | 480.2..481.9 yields -0.01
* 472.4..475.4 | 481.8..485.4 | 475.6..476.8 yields 0.03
